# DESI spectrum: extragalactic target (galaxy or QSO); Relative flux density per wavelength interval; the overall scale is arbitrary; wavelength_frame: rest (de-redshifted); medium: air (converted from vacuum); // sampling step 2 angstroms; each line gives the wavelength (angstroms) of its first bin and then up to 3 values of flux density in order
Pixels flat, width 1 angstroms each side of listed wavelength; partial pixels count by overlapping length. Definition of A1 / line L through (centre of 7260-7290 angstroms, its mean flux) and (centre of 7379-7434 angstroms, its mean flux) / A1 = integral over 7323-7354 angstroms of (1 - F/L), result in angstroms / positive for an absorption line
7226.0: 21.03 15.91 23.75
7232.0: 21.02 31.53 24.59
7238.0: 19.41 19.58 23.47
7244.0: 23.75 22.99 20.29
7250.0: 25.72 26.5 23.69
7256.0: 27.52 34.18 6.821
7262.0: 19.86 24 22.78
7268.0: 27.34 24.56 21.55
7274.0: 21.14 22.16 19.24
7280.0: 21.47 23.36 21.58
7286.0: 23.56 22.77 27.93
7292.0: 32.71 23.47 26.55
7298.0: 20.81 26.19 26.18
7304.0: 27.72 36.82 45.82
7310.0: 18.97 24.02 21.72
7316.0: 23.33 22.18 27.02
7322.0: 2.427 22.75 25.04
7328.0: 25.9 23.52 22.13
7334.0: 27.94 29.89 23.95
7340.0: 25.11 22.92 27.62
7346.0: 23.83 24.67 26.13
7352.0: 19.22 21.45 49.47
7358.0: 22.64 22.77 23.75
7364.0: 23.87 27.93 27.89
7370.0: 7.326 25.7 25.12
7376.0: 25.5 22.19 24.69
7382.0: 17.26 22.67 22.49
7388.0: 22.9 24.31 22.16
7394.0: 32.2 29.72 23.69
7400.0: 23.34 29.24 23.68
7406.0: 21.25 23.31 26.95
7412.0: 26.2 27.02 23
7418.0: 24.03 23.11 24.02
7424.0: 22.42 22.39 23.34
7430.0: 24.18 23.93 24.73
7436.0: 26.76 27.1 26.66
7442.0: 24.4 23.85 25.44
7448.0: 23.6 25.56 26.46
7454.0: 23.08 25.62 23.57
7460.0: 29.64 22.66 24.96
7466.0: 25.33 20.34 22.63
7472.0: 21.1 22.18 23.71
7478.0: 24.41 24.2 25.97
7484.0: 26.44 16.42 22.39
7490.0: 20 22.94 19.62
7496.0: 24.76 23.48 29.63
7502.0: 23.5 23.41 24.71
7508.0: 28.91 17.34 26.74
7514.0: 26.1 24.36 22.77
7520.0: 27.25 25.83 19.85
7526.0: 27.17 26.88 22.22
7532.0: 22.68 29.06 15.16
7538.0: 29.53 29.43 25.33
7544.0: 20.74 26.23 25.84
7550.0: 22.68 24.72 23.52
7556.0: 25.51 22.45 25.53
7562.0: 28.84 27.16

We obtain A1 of -1.9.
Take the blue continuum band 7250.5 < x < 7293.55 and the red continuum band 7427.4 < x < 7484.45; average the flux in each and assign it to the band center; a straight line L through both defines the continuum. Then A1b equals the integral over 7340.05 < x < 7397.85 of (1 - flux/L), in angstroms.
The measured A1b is -1.2 angstroms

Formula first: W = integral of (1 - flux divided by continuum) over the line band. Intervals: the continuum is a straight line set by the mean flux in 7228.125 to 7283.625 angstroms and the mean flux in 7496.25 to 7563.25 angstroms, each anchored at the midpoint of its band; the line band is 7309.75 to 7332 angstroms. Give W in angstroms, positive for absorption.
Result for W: 1.6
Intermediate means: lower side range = 22.9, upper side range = 24.8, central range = 21.6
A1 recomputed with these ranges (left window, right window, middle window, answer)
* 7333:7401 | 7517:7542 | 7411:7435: 0.74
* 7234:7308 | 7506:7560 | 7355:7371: -0.84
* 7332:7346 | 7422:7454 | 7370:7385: 1.83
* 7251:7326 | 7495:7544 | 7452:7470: 0.12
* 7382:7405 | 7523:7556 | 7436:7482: 0.32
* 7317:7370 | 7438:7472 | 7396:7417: -0.44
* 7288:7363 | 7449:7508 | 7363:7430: 2.03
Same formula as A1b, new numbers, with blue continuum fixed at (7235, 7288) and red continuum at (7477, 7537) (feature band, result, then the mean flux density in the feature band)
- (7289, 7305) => -2.5 angstroms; 26.4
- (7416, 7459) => -1.7 angstroms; 24.5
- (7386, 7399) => -1.3 angstroms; 25.6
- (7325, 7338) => -1.4 angstroms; 25.6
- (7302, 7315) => -3.4 angstroms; 28.9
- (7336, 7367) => -3.6 angstroms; 25.8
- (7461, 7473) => 0.4 angstroms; 22.8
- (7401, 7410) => -0.5 angstroms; 24.7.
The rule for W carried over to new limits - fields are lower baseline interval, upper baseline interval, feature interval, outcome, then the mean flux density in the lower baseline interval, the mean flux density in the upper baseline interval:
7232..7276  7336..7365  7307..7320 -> -0.70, 23.3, 25.7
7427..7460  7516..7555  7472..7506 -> 2.07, 25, 24.6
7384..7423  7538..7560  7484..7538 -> 2.47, 24.8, 24.9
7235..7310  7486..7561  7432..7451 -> -0.78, 24.5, 24.2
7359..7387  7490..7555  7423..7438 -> -0.49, 22.8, 24.4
